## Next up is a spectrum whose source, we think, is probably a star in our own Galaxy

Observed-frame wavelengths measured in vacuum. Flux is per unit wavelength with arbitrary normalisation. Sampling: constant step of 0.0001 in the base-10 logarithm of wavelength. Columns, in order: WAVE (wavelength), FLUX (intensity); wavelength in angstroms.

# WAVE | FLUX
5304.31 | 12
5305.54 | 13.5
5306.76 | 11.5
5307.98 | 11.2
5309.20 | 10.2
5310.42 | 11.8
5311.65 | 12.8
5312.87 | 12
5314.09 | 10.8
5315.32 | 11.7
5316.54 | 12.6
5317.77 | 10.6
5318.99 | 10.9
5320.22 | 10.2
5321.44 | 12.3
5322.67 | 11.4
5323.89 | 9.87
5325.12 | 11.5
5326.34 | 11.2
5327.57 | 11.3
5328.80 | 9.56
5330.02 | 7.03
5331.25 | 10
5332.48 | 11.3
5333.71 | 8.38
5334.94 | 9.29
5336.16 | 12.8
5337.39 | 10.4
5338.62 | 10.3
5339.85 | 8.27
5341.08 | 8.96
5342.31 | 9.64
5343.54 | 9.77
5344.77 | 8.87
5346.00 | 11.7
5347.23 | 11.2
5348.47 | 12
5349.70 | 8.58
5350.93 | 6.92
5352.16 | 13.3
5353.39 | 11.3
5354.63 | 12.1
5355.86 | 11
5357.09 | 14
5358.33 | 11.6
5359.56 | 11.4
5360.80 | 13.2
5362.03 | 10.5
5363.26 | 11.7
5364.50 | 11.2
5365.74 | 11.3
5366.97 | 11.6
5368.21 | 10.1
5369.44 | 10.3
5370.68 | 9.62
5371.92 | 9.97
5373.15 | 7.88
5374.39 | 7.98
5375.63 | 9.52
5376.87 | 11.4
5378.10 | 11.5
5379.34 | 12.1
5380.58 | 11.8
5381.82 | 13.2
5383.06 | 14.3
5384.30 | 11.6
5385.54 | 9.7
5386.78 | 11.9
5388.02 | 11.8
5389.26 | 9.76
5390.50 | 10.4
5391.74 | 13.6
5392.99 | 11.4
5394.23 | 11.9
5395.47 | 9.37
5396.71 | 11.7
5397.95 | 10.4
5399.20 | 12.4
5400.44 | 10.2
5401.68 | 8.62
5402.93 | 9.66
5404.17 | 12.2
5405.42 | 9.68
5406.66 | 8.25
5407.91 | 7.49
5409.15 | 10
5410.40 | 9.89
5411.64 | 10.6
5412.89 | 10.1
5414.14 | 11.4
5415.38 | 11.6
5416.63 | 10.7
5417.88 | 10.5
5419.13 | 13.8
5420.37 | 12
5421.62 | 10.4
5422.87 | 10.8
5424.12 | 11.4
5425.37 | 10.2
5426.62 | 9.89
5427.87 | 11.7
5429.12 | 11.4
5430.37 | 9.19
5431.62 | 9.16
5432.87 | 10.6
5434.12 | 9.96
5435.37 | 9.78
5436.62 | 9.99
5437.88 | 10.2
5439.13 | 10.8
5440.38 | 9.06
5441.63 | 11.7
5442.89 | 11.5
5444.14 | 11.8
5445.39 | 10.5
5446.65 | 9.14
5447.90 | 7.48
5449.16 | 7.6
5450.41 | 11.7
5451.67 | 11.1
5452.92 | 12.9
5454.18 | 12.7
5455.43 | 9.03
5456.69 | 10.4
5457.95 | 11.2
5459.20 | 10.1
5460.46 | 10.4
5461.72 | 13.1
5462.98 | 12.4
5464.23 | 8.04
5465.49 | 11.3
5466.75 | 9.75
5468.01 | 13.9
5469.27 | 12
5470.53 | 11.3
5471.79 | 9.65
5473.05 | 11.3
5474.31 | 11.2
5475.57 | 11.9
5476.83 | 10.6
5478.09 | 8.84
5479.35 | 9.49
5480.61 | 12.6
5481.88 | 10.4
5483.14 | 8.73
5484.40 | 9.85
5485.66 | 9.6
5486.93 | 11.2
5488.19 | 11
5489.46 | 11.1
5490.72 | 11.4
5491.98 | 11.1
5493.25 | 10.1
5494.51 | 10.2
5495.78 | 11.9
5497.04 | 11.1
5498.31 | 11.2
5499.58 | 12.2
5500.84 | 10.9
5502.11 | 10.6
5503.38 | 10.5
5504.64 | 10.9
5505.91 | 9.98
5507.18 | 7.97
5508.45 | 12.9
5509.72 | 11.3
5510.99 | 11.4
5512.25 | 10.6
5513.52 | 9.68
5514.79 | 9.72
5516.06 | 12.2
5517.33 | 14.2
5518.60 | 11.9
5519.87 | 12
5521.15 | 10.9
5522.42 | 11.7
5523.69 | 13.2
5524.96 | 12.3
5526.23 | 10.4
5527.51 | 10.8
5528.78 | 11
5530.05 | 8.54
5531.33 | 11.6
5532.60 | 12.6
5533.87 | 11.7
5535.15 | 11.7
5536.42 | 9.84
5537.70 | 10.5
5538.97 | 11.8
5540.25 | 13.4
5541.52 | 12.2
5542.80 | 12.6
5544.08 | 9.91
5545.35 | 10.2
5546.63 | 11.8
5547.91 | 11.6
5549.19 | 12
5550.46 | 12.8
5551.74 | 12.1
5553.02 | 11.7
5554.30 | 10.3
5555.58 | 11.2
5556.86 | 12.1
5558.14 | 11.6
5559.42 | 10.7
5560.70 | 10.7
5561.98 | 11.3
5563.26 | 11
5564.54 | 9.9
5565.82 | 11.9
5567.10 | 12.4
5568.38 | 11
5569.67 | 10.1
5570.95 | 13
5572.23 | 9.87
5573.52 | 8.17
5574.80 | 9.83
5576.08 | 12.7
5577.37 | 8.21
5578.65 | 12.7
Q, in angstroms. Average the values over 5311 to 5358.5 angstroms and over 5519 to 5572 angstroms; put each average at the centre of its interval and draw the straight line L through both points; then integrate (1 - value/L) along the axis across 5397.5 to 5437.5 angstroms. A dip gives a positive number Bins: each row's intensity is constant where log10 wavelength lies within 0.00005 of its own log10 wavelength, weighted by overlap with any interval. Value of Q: 2.0 angstroms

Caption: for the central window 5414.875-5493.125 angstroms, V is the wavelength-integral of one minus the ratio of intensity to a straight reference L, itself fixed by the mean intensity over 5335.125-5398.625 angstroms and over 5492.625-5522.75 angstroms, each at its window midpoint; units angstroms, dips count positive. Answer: 2.2 angstroms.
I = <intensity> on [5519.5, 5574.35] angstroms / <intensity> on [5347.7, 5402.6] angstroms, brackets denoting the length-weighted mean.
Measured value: 1.02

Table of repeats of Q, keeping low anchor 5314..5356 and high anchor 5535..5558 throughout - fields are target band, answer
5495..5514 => 0.75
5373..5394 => -1.05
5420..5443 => 1.02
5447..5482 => 1.05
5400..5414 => 1.40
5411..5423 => -0.35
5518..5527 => -0.27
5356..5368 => -1.28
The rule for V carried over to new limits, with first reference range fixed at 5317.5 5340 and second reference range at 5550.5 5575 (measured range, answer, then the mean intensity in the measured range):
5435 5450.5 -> 1.0 angstroms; 10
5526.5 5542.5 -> -0.5 angstroms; 11.3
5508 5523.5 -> -0.9 angstroms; 11.6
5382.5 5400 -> -1.4 angstroms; 11.4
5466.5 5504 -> -0.1 angstroms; 10.9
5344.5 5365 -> -1.5 angstroms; 11.2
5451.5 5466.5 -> -0.4 angstroms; 11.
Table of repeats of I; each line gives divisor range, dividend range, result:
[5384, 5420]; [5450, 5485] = 1.02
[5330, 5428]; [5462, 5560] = 1.04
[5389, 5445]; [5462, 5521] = 1.03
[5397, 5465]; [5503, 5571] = 1.08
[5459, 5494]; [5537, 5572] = 1.06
